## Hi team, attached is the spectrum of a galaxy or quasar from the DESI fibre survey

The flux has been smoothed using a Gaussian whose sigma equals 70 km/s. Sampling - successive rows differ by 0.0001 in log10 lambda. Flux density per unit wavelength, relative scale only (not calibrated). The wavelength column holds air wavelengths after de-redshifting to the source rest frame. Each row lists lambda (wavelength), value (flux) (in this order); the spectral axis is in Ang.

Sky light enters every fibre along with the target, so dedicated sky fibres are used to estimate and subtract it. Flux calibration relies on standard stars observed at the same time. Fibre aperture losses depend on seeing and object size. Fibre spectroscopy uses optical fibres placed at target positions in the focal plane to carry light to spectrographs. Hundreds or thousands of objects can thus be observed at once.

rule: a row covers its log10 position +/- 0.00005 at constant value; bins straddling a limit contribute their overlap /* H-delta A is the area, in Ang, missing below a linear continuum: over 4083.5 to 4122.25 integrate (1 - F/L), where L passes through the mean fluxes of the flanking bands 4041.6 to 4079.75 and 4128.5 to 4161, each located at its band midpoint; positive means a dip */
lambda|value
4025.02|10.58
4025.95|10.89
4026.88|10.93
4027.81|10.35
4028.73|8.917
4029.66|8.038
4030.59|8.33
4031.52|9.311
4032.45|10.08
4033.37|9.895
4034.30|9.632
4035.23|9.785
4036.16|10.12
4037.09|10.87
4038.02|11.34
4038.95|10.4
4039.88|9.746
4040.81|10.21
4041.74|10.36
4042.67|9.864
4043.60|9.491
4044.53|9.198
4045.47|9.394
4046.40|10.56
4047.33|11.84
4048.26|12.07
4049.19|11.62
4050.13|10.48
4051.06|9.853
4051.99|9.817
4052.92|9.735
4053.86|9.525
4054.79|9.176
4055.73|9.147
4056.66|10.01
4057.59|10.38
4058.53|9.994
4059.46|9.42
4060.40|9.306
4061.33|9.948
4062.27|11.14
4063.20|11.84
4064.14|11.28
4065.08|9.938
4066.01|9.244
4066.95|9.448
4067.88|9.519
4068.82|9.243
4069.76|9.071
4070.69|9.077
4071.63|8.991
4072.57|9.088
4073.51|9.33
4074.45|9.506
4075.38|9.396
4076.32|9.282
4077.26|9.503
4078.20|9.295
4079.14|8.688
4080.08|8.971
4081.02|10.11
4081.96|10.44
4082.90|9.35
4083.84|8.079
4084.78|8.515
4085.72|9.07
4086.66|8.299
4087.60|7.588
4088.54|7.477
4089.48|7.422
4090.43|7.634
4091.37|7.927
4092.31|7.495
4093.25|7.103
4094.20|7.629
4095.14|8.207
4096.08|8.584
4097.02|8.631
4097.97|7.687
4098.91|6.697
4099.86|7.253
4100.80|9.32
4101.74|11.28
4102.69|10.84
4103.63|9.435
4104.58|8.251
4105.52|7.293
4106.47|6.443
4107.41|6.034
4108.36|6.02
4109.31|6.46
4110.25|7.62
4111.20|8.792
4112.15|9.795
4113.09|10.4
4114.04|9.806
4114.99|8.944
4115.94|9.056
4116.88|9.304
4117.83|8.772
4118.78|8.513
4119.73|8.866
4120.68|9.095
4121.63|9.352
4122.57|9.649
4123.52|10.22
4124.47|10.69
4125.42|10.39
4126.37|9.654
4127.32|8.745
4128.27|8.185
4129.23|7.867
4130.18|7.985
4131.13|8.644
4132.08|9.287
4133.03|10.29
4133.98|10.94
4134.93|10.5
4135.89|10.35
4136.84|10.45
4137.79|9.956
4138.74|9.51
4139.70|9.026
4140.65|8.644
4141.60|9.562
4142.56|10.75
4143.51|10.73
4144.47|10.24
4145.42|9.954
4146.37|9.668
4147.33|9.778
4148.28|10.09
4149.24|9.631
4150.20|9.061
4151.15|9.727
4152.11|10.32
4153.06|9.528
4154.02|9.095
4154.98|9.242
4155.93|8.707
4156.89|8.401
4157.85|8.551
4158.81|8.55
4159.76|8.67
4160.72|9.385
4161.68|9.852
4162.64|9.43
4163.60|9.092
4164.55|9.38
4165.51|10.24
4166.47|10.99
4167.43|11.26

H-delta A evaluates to 5.4 Ang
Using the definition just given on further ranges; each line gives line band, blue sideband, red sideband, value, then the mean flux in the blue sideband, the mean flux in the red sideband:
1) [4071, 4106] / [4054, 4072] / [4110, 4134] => 3.38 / 9.8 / 9.25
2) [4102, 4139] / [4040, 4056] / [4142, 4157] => 2.94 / 10.1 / 9.71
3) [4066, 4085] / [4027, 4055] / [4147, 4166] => 1.09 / 10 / 9.34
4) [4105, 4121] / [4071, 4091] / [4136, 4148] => 1.87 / 8.85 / 9.88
